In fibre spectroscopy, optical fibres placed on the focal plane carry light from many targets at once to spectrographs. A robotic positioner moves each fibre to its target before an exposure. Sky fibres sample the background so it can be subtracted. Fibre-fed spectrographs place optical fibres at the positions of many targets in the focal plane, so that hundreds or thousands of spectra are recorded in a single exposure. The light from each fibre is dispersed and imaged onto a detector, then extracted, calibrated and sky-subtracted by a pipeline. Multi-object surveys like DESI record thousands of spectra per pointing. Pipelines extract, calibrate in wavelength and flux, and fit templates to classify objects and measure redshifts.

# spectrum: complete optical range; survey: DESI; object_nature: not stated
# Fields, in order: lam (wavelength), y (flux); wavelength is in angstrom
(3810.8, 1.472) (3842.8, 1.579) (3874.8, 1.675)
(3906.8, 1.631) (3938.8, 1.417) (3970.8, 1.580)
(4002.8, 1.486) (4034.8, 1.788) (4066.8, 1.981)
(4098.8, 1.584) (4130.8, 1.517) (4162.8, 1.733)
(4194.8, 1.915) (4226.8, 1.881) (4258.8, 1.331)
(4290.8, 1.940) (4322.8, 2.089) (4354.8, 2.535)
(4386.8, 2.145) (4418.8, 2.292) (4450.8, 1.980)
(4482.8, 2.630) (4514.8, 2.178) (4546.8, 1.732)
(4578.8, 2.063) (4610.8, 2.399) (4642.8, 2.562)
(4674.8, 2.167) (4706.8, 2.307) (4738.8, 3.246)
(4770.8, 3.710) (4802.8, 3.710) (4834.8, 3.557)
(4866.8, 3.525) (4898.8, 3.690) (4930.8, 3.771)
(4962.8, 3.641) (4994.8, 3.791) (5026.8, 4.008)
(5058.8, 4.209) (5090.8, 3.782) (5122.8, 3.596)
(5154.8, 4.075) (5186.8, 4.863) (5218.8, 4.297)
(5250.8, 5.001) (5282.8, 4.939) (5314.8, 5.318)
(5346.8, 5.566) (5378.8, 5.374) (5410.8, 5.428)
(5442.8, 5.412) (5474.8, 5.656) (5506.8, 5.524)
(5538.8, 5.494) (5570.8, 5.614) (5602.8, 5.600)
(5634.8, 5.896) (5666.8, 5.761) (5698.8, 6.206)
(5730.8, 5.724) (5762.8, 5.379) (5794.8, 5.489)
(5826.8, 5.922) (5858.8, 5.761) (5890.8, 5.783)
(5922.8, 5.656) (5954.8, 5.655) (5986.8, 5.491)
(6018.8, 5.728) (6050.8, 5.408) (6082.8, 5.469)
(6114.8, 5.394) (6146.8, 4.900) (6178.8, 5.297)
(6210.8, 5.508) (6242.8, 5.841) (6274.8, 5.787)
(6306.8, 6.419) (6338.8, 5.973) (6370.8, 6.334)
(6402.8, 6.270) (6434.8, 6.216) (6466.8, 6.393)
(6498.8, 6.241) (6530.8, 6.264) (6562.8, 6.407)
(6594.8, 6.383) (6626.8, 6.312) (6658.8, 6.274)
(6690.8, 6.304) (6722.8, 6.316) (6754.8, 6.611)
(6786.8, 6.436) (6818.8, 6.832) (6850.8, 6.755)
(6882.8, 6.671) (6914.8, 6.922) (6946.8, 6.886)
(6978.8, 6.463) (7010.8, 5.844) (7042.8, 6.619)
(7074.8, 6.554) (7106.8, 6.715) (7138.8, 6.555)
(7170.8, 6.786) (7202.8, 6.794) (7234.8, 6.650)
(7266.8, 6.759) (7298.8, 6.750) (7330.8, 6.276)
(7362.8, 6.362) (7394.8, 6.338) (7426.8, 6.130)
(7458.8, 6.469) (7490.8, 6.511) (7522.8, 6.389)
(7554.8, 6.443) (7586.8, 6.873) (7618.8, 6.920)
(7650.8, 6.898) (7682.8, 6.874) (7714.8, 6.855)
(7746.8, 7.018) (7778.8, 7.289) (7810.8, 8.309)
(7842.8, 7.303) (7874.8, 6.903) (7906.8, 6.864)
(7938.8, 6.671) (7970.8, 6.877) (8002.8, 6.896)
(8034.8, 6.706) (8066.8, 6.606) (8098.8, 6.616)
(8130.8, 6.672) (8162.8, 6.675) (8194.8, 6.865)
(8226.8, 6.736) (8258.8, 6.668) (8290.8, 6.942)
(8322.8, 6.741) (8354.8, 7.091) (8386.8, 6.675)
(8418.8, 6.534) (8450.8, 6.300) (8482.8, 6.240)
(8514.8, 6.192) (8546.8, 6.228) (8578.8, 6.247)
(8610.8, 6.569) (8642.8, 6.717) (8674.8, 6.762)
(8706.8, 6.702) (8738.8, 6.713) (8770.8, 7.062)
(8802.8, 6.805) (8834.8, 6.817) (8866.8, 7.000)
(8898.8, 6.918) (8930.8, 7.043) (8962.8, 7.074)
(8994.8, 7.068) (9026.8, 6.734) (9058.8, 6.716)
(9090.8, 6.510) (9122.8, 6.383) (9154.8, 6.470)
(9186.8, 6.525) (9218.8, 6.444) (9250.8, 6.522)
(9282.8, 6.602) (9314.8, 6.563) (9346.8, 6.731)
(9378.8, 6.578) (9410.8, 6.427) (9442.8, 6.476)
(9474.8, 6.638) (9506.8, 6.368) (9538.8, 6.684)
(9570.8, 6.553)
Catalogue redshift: 0.188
